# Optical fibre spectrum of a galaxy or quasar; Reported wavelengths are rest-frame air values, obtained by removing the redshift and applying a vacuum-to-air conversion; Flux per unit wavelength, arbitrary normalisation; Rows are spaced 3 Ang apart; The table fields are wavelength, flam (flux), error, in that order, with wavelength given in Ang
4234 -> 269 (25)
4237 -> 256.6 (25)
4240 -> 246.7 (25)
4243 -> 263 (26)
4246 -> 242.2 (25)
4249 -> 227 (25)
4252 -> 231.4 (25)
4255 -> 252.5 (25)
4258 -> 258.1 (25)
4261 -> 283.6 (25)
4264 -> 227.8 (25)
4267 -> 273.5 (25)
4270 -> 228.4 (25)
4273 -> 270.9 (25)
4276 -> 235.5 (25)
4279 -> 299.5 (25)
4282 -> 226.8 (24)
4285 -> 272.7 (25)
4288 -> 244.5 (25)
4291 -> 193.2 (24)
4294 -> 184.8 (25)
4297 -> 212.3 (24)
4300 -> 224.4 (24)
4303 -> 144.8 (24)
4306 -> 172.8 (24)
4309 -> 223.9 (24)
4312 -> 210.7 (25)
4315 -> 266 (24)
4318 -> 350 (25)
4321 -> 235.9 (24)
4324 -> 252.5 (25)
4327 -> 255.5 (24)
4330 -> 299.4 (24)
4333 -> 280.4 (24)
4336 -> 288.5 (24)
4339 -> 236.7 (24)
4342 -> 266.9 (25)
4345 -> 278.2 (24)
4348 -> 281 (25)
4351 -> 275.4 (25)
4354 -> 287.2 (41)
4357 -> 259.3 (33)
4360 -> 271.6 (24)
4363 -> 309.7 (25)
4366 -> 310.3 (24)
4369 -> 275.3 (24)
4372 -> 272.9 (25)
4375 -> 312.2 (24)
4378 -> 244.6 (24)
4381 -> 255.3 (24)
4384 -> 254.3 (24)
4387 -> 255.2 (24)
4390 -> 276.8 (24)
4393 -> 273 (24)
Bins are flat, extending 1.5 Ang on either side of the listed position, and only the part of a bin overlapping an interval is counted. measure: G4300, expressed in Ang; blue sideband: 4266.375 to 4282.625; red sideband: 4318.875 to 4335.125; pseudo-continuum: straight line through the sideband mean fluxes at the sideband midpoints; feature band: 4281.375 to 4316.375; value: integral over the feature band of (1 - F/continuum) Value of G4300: 6.4 Ang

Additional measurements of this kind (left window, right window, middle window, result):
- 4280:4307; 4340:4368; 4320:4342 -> -0.9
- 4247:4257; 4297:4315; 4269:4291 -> -3.1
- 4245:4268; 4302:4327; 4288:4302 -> 2.0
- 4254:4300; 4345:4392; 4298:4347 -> 2.1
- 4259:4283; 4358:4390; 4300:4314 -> 3.6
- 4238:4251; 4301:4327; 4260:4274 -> -0.8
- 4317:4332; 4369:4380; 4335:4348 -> 0.4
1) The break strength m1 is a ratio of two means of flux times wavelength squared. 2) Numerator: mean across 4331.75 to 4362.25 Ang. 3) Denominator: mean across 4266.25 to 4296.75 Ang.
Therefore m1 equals 1.17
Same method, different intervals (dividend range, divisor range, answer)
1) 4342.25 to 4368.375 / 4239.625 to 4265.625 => 1.20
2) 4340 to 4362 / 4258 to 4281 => 1.10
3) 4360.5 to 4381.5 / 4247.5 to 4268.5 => 1.19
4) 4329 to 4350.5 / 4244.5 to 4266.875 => 1.16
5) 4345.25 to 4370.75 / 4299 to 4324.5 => 1.26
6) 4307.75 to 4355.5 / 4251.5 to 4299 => 1.13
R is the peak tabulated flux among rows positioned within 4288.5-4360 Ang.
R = 350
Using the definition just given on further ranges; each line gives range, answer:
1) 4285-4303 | 272.7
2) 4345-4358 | 287.2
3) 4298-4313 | 224.4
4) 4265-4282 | 299.5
